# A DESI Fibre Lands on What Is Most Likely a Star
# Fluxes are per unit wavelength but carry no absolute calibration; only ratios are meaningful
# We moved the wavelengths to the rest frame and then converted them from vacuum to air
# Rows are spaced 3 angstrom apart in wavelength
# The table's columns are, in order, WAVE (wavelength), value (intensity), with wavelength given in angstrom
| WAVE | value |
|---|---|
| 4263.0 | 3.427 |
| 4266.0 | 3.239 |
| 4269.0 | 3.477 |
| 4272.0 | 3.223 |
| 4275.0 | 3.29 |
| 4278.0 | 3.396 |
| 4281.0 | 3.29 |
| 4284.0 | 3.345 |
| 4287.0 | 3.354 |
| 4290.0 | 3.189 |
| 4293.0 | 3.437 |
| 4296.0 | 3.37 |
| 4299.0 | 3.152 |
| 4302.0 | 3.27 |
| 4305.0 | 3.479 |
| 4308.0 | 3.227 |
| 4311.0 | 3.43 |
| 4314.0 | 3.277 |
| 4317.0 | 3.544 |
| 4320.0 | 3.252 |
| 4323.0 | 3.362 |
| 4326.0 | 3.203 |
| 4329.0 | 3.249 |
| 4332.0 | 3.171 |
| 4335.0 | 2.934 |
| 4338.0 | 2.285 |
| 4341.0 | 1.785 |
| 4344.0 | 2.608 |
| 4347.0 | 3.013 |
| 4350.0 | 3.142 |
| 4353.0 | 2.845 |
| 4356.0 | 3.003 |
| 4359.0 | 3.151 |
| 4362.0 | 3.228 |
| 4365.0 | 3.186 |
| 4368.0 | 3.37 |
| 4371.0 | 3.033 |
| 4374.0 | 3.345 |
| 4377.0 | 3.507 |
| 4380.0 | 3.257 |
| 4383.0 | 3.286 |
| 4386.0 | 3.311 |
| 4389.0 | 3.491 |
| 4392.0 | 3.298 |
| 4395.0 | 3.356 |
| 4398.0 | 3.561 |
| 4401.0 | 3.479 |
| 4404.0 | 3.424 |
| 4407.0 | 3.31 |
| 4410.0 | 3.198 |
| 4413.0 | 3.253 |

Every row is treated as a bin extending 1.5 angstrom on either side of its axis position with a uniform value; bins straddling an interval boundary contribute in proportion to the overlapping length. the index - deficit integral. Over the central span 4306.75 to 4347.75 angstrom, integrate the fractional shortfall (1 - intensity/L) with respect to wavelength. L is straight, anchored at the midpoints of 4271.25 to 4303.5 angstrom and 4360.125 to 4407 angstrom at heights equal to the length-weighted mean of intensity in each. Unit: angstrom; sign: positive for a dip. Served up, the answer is 3.6 angstrom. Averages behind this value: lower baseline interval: 3.3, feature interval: 3.02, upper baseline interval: 3.34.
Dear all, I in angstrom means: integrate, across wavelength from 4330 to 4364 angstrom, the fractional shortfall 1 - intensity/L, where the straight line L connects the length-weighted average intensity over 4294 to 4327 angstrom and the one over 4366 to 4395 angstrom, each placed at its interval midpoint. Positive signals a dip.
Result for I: 4.9 angstrom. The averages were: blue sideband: 3.33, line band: 2.84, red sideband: 3.32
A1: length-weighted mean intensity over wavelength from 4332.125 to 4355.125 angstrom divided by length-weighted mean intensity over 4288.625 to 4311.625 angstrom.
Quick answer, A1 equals 0.81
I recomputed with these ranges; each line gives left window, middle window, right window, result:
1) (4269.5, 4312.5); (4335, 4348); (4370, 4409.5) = 3.43 angstrom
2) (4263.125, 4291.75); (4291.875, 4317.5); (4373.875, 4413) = -0.12 angstrom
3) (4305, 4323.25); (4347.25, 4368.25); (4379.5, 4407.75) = 1.63 angstrom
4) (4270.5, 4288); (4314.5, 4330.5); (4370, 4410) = 0.06 angstrom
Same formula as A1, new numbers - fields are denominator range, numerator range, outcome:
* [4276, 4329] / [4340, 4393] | 0.94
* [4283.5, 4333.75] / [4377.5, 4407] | 1.02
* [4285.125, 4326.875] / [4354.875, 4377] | 0.97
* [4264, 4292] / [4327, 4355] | 0.84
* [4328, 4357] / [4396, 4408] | 1.23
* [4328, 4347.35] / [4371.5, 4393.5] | 1.24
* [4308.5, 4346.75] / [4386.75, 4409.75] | 1.13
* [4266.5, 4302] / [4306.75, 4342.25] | 0.93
